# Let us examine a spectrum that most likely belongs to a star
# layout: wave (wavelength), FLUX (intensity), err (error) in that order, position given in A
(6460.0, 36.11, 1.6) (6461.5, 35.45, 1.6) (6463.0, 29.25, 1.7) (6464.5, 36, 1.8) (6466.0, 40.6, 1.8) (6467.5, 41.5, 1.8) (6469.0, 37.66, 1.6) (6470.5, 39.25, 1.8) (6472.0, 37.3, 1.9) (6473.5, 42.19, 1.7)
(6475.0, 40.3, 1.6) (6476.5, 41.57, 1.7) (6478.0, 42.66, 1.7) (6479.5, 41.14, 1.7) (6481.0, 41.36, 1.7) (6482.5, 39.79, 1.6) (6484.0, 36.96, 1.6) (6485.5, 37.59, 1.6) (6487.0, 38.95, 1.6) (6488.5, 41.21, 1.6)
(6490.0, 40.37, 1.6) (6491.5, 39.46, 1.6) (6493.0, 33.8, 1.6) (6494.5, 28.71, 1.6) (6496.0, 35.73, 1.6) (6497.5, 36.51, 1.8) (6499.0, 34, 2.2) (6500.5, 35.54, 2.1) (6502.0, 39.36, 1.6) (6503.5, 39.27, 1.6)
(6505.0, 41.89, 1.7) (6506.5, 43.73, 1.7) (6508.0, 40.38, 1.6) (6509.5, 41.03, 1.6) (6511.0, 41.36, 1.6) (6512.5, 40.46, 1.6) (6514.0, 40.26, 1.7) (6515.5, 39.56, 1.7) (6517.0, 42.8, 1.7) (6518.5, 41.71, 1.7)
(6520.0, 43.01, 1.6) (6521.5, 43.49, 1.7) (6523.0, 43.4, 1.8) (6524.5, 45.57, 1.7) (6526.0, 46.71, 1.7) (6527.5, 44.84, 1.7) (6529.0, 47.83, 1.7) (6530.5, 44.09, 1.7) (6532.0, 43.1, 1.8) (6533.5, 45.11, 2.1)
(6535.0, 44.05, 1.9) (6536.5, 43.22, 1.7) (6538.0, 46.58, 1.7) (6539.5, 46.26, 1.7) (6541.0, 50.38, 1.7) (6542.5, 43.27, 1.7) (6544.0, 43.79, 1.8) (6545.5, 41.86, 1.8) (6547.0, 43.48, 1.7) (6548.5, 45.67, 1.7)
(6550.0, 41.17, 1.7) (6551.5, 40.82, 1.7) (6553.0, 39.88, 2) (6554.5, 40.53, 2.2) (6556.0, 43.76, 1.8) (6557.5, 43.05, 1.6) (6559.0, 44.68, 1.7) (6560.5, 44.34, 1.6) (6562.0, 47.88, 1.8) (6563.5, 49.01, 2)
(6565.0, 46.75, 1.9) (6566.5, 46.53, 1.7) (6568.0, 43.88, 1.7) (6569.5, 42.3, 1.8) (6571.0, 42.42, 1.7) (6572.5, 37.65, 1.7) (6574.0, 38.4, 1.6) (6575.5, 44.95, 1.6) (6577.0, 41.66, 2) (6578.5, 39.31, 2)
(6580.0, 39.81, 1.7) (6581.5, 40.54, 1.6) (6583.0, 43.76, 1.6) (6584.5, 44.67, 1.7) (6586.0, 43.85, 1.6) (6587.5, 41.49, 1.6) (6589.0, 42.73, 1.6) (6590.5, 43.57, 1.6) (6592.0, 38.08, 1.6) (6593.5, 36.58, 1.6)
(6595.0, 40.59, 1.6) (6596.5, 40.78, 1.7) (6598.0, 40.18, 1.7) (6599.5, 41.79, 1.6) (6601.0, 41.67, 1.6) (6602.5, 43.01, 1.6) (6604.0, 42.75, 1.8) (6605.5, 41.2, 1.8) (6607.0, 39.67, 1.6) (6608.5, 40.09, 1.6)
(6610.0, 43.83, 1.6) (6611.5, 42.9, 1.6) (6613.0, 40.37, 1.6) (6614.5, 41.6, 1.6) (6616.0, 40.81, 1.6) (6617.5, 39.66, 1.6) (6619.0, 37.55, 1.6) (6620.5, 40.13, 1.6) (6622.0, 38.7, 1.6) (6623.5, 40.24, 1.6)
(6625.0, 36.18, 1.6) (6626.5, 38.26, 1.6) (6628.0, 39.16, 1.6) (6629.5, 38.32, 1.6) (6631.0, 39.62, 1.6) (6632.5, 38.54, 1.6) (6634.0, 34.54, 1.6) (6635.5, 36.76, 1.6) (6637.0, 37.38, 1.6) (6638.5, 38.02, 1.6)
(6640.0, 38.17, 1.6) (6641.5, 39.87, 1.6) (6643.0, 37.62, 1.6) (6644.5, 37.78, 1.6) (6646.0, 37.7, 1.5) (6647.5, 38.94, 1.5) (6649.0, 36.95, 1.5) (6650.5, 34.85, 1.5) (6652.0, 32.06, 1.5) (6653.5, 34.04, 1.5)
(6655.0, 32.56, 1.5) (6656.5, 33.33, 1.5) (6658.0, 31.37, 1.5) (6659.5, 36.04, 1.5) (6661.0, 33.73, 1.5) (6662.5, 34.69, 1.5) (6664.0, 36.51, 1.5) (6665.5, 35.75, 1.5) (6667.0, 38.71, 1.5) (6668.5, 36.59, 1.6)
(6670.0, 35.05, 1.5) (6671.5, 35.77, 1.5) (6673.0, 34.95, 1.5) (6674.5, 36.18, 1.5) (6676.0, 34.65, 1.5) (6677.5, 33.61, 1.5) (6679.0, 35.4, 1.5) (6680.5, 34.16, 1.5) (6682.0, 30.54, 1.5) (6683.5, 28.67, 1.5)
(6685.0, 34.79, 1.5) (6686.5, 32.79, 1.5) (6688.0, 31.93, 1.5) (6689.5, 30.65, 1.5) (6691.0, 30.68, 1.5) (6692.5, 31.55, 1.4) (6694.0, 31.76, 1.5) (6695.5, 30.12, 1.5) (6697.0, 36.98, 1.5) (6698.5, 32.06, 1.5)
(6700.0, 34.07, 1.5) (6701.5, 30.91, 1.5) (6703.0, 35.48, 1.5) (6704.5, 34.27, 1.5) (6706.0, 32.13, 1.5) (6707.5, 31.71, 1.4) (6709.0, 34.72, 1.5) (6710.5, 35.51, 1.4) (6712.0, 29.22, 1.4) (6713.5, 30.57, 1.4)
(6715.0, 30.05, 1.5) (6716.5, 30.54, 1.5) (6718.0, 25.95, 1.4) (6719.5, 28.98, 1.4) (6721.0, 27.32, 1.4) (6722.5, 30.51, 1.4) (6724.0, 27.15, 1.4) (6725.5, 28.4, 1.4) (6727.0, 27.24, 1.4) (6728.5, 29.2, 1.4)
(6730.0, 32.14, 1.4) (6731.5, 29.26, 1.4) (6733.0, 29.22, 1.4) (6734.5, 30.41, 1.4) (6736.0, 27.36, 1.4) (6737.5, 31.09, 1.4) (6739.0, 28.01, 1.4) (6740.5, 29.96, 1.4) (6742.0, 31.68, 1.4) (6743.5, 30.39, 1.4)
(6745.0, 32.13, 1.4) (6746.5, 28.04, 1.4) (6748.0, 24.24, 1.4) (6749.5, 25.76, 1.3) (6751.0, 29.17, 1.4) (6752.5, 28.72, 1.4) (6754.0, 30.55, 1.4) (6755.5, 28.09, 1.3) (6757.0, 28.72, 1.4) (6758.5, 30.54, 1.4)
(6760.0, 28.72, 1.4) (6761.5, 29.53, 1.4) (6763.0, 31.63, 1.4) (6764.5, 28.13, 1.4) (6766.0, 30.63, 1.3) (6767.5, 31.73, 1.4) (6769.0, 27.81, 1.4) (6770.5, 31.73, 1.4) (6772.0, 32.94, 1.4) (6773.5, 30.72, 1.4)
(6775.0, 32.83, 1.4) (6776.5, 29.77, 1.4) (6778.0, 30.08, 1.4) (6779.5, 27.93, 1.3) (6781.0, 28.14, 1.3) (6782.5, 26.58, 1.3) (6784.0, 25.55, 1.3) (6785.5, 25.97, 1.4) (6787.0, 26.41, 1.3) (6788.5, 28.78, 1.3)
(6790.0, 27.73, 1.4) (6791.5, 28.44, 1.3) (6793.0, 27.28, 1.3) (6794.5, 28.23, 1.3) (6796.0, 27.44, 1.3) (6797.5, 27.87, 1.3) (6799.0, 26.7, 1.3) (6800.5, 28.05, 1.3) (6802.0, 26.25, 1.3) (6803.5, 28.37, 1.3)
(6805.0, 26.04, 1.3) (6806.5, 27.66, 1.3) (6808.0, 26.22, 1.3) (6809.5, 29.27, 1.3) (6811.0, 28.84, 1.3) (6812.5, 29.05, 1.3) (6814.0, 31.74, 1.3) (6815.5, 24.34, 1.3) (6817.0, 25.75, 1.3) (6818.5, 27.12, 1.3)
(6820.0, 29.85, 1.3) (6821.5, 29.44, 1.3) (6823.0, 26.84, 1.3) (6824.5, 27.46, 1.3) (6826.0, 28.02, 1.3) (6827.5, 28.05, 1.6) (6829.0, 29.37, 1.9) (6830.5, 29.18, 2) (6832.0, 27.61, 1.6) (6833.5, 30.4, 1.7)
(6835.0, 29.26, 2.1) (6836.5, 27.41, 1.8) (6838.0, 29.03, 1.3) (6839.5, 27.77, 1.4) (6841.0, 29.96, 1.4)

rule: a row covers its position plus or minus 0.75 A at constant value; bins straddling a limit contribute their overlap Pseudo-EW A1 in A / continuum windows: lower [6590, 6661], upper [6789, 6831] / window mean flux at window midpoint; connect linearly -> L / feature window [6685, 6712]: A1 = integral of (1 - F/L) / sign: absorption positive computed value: 1.2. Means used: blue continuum 38.5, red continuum 27.9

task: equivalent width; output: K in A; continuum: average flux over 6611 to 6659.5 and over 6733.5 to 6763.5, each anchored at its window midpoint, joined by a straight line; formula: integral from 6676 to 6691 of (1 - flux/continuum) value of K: 0.66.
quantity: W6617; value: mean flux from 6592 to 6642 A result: 39.6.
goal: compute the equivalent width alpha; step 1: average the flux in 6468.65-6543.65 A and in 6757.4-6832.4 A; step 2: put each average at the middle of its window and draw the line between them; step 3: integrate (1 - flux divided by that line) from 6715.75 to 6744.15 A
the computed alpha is 1.9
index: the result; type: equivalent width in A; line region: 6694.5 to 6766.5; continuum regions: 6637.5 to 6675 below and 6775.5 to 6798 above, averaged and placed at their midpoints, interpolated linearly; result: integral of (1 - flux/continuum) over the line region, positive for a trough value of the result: 2.6 A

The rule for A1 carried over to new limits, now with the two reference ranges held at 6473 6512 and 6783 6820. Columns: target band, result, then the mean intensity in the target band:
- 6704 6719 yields -0.2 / 31.4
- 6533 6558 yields -4.5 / 43.7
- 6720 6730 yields 0.6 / 28.6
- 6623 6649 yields -3.4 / 38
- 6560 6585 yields -4.9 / 43.1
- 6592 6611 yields -3.2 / 40.9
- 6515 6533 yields -2.9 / 43.9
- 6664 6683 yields -1.6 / 35.1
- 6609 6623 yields -2.5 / 40.6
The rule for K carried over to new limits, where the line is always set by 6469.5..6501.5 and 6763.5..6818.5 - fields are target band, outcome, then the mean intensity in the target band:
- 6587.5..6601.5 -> -2.39 A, 40.7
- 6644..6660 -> -1.02 A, 35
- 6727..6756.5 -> 0.78 A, 29.2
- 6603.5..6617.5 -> -2.91 A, 41.3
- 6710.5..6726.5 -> 0.82 A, 29.2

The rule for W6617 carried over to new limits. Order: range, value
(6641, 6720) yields 33.7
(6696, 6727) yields 31.2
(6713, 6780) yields 29.5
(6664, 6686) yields 34.7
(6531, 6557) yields 43.7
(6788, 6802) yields 27.7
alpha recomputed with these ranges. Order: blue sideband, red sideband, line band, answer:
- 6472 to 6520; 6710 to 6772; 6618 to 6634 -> -2.1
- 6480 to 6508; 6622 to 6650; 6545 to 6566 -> -3.2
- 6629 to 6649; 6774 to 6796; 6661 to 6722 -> 2.7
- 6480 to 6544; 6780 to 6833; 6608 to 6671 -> -3.6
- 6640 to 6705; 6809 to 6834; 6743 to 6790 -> 2.3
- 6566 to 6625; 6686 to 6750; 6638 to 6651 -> -0.3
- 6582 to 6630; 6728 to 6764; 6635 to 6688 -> 1.4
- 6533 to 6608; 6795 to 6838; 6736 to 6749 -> 1.3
